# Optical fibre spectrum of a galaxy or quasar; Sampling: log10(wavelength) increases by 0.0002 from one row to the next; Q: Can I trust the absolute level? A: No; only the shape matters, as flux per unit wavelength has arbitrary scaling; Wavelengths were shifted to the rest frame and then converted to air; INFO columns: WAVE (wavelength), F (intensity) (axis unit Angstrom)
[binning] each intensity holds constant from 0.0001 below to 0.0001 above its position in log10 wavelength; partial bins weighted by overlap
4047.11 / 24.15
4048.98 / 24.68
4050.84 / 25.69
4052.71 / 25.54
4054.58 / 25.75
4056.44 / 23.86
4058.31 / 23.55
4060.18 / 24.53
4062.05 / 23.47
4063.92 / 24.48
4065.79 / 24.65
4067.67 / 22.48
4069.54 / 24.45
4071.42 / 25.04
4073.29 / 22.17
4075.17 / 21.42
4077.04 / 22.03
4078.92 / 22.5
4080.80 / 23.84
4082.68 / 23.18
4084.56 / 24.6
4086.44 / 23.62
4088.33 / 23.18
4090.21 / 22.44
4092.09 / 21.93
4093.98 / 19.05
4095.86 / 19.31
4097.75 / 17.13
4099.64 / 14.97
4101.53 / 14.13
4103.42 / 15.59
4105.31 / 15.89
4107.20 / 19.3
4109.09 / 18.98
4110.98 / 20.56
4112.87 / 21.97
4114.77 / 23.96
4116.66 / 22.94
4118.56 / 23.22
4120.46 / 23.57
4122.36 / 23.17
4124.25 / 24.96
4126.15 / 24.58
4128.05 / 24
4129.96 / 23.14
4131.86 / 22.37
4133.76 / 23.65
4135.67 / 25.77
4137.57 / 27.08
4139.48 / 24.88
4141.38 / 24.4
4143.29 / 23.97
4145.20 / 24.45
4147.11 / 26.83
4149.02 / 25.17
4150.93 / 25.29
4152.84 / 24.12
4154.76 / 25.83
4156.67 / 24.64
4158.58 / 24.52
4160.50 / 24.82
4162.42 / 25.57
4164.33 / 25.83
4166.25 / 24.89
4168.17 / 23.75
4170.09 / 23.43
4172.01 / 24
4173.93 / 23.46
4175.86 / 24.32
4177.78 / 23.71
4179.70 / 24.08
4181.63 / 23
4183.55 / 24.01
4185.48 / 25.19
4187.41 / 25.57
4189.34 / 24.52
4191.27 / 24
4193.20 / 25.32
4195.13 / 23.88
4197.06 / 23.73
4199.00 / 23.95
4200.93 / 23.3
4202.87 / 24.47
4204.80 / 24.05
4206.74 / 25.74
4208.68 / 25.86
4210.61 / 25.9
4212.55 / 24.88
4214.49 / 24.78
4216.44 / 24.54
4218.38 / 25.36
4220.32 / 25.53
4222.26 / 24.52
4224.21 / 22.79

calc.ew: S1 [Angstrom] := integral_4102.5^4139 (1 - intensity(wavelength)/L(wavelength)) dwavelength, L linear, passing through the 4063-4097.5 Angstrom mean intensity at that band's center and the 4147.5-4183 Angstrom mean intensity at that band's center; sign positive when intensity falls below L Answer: 1.8 Angstrom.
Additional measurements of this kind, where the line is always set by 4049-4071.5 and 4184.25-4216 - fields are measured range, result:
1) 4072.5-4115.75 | 7.05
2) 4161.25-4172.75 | 0.01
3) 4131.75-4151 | -0.32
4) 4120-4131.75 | 0.36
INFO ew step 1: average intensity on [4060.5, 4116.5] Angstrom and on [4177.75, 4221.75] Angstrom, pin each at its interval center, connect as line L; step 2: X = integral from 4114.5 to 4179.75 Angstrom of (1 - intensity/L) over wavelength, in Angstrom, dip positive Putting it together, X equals -3.9 Angstrom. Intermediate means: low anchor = 21.3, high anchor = 24.6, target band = 24.4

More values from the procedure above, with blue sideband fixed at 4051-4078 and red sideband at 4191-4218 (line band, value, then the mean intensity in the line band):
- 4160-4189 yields 0.11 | 24.4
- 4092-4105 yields 3.77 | 17.1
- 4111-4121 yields 0.53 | 22.9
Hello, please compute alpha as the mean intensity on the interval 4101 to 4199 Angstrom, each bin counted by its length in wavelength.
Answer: 23.6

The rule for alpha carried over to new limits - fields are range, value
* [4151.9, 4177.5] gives 24.5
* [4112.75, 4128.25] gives 23.7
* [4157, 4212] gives 24.5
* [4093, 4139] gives 21.3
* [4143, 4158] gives 25.1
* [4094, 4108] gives 16.7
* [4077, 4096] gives 22.5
